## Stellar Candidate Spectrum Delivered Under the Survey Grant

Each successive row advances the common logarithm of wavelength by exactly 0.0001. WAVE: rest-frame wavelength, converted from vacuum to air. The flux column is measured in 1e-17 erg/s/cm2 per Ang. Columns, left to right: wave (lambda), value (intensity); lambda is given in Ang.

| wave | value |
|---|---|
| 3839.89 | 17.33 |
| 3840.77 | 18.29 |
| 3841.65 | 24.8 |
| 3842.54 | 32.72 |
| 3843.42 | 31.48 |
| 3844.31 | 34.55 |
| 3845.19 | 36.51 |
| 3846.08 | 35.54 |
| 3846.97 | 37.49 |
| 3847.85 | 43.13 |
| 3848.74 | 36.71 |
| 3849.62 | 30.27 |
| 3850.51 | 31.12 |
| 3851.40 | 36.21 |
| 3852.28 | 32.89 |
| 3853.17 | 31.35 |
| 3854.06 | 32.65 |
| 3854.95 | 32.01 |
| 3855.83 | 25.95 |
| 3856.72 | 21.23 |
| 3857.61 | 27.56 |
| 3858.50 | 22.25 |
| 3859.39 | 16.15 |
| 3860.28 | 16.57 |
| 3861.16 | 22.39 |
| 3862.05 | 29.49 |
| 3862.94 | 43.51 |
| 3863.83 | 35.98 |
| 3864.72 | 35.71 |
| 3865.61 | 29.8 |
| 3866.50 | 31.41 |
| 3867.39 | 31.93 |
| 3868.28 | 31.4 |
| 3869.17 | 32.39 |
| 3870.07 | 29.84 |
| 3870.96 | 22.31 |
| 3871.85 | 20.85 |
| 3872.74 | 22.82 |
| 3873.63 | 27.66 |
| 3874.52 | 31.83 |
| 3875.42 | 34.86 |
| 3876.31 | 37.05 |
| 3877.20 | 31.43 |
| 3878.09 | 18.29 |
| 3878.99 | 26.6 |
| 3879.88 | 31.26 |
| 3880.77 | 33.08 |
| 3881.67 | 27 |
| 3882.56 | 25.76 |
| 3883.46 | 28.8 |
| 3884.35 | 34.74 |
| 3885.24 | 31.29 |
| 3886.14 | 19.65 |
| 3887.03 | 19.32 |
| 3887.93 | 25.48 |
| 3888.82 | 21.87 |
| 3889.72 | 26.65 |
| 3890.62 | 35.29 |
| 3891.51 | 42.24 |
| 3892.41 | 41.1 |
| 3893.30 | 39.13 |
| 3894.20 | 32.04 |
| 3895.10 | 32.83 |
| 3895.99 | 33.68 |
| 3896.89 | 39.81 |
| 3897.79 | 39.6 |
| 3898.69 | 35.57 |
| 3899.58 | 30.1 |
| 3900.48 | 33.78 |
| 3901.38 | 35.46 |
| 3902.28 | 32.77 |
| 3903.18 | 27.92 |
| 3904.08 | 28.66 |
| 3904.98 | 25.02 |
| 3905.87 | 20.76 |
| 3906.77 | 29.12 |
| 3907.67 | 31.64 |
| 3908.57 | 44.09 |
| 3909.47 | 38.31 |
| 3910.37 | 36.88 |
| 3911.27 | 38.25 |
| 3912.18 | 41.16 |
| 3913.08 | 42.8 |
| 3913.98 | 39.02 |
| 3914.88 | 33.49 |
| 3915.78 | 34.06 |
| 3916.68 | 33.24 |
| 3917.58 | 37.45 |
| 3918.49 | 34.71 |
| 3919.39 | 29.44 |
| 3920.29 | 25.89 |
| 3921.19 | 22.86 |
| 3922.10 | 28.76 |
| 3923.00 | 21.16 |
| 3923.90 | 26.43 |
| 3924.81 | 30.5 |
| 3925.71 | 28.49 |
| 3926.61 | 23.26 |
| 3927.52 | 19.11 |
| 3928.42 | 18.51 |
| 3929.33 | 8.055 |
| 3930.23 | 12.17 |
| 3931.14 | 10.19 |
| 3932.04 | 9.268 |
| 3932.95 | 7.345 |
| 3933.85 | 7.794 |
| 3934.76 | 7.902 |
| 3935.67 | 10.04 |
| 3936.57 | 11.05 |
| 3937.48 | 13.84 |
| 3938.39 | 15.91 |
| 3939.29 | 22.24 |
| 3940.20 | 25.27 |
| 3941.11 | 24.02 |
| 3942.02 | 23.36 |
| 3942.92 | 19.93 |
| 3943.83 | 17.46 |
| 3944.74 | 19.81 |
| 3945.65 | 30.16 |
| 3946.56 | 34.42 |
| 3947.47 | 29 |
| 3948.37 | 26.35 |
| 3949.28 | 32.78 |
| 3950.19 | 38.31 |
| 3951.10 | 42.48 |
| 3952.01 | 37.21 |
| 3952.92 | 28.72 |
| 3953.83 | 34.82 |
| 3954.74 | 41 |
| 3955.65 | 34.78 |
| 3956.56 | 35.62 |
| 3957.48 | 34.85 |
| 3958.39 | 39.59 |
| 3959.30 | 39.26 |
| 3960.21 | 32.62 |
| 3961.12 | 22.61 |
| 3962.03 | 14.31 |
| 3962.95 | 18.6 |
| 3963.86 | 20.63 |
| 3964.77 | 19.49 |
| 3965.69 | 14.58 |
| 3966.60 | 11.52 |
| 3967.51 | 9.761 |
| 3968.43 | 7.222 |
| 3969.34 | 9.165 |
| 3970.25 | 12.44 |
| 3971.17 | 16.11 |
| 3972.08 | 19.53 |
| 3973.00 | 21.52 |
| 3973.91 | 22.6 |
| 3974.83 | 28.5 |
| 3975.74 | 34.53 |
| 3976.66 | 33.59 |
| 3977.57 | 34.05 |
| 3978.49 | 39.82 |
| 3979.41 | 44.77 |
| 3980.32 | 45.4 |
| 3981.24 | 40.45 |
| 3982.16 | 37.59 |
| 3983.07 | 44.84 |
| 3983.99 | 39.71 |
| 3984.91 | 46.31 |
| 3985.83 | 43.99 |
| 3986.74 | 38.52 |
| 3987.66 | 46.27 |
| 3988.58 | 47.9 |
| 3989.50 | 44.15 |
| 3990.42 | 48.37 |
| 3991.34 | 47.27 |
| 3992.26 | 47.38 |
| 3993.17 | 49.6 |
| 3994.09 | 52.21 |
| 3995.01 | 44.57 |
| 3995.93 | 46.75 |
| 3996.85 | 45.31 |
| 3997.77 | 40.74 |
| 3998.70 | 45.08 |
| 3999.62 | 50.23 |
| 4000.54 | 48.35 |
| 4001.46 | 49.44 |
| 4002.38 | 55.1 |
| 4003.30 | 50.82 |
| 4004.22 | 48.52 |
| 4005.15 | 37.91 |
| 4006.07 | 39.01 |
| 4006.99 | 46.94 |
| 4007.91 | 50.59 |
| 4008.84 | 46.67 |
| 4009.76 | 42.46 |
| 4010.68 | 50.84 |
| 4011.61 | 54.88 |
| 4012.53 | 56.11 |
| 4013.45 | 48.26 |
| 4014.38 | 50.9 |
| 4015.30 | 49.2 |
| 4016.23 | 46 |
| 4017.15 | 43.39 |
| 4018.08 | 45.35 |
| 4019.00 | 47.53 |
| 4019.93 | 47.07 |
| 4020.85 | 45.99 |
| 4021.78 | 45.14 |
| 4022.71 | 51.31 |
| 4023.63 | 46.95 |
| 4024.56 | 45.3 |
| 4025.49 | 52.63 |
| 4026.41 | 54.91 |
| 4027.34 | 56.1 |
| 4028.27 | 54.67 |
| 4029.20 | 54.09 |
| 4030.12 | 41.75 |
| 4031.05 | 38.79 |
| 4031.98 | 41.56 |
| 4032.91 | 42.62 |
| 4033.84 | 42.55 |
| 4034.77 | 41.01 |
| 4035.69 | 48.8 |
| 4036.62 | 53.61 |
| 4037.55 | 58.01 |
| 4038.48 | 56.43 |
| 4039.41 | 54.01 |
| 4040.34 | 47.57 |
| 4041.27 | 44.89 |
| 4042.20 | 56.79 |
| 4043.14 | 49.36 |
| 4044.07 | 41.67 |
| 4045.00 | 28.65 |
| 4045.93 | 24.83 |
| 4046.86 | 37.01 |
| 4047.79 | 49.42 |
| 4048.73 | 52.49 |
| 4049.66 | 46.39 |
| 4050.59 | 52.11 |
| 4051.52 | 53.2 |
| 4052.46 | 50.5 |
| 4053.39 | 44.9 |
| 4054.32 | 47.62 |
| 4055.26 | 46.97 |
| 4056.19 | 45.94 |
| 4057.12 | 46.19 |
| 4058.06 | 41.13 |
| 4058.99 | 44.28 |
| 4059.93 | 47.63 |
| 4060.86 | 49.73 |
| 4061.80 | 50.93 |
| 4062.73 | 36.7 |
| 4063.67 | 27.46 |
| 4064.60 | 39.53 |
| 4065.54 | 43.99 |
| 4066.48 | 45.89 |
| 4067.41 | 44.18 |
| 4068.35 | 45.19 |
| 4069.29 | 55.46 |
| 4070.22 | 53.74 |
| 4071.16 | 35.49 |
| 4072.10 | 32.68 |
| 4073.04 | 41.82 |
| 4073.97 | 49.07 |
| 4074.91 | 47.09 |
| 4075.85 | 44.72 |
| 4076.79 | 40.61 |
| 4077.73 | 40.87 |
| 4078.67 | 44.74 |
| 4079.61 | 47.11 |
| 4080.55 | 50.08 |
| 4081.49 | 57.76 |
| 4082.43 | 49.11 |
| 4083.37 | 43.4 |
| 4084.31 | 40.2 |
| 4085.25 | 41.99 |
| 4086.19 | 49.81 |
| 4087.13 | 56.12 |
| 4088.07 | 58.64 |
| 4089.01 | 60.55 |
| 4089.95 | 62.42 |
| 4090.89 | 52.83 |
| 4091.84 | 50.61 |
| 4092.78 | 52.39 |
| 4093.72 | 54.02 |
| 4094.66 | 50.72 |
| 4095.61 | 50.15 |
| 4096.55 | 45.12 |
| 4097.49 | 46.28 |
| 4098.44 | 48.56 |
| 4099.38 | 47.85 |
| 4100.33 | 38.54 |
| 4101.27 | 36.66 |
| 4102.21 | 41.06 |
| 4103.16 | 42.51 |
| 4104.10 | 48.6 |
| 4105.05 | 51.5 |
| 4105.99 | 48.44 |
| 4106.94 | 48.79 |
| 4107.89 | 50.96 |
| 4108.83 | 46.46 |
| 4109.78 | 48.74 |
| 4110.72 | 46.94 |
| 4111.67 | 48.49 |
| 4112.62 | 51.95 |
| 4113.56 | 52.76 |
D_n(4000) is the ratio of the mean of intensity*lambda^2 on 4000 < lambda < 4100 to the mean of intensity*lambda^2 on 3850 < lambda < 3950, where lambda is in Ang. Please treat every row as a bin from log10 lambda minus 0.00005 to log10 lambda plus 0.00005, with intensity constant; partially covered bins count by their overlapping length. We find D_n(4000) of 1.8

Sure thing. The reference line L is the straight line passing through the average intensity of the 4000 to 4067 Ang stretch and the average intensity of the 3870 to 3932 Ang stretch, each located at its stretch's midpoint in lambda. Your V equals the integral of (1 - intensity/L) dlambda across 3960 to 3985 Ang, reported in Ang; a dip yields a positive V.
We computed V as 8.3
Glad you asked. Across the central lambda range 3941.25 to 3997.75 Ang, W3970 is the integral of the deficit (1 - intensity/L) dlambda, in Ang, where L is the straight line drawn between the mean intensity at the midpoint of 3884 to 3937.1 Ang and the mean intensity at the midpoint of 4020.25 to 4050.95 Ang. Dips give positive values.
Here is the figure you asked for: 7.2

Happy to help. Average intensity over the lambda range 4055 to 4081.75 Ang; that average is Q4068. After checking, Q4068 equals 44.6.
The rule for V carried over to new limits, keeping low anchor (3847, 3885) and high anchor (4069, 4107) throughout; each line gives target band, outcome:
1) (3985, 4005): -3.4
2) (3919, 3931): 4.2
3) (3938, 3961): 3.9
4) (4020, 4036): -1.7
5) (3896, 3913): -0.6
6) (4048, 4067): -0.2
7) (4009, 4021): -1.9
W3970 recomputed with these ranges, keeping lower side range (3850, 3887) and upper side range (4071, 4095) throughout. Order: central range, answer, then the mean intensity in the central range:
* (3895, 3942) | 9.1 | 26.6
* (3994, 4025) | -4.3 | 47.4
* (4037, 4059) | -0.8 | 46.8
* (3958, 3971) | 6.3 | 19.2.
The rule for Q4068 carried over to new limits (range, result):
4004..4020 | 47.3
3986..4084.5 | 46.5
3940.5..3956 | 30.2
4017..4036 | 47.1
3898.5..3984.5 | 27.1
